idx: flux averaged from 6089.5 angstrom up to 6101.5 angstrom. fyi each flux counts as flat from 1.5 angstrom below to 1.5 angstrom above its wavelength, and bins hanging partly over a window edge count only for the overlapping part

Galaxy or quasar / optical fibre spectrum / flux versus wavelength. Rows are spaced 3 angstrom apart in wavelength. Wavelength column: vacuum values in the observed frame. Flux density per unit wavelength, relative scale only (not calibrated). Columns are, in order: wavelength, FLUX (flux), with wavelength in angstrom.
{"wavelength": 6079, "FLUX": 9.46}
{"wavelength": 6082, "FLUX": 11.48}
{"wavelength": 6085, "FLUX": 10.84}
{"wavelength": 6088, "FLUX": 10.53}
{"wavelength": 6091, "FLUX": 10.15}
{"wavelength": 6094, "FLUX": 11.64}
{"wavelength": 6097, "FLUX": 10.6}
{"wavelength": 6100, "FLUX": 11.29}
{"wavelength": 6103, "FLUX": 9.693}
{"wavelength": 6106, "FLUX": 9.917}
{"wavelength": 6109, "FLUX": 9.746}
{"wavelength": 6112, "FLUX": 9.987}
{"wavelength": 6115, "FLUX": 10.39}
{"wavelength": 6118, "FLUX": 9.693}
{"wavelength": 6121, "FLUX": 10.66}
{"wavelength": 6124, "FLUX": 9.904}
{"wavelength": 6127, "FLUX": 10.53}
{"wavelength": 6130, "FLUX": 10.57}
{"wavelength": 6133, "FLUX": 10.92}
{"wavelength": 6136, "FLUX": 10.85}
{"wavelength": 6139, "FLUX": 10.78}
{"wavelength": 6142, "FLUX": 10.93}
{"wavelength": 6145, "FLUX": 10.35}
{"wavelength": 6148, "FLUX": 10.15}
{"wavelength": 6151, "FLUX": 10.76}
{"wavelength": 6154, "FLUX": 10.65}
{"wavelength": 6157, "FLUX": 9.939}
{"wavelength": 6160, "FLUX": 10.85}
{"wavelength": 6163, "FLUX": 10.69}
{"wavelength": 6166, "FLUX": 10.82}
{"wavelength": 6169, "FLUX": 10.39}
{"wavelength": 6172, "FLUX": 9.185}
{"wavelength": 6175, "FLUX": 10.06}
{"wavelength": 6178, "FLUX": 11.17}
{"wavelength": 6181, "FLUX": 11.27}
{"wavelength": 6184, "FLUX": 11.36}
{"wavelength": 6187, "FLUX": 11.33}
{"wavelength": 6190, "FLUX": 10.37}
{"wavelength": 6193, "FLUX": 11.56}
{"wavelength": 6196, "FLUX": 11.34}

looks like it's 10.9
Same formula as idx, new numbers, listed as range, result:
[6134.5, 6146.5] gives 10.7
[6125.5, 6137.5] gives 10.7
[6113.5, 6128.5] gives 10.2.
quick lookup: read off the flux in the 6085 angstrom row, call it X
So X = 10.84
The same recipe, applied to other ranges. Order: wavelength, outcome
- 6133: 10.92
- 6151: 10.76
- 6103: 9.693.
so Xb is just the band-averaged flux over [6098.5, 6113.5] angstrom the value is 10.1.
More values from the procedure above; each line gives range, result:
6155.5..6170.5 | 10.5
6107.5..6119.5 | 9.95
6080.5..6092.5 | 10.8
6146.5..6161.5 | 10.5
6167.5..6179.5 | 10.2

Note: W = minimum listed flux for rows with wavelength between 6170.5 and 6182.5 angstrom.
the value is 9.185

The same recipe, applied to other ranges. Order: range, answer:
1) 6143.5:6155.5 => 10.15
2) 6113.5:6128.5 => 9.693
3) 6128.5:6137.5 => 10.57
